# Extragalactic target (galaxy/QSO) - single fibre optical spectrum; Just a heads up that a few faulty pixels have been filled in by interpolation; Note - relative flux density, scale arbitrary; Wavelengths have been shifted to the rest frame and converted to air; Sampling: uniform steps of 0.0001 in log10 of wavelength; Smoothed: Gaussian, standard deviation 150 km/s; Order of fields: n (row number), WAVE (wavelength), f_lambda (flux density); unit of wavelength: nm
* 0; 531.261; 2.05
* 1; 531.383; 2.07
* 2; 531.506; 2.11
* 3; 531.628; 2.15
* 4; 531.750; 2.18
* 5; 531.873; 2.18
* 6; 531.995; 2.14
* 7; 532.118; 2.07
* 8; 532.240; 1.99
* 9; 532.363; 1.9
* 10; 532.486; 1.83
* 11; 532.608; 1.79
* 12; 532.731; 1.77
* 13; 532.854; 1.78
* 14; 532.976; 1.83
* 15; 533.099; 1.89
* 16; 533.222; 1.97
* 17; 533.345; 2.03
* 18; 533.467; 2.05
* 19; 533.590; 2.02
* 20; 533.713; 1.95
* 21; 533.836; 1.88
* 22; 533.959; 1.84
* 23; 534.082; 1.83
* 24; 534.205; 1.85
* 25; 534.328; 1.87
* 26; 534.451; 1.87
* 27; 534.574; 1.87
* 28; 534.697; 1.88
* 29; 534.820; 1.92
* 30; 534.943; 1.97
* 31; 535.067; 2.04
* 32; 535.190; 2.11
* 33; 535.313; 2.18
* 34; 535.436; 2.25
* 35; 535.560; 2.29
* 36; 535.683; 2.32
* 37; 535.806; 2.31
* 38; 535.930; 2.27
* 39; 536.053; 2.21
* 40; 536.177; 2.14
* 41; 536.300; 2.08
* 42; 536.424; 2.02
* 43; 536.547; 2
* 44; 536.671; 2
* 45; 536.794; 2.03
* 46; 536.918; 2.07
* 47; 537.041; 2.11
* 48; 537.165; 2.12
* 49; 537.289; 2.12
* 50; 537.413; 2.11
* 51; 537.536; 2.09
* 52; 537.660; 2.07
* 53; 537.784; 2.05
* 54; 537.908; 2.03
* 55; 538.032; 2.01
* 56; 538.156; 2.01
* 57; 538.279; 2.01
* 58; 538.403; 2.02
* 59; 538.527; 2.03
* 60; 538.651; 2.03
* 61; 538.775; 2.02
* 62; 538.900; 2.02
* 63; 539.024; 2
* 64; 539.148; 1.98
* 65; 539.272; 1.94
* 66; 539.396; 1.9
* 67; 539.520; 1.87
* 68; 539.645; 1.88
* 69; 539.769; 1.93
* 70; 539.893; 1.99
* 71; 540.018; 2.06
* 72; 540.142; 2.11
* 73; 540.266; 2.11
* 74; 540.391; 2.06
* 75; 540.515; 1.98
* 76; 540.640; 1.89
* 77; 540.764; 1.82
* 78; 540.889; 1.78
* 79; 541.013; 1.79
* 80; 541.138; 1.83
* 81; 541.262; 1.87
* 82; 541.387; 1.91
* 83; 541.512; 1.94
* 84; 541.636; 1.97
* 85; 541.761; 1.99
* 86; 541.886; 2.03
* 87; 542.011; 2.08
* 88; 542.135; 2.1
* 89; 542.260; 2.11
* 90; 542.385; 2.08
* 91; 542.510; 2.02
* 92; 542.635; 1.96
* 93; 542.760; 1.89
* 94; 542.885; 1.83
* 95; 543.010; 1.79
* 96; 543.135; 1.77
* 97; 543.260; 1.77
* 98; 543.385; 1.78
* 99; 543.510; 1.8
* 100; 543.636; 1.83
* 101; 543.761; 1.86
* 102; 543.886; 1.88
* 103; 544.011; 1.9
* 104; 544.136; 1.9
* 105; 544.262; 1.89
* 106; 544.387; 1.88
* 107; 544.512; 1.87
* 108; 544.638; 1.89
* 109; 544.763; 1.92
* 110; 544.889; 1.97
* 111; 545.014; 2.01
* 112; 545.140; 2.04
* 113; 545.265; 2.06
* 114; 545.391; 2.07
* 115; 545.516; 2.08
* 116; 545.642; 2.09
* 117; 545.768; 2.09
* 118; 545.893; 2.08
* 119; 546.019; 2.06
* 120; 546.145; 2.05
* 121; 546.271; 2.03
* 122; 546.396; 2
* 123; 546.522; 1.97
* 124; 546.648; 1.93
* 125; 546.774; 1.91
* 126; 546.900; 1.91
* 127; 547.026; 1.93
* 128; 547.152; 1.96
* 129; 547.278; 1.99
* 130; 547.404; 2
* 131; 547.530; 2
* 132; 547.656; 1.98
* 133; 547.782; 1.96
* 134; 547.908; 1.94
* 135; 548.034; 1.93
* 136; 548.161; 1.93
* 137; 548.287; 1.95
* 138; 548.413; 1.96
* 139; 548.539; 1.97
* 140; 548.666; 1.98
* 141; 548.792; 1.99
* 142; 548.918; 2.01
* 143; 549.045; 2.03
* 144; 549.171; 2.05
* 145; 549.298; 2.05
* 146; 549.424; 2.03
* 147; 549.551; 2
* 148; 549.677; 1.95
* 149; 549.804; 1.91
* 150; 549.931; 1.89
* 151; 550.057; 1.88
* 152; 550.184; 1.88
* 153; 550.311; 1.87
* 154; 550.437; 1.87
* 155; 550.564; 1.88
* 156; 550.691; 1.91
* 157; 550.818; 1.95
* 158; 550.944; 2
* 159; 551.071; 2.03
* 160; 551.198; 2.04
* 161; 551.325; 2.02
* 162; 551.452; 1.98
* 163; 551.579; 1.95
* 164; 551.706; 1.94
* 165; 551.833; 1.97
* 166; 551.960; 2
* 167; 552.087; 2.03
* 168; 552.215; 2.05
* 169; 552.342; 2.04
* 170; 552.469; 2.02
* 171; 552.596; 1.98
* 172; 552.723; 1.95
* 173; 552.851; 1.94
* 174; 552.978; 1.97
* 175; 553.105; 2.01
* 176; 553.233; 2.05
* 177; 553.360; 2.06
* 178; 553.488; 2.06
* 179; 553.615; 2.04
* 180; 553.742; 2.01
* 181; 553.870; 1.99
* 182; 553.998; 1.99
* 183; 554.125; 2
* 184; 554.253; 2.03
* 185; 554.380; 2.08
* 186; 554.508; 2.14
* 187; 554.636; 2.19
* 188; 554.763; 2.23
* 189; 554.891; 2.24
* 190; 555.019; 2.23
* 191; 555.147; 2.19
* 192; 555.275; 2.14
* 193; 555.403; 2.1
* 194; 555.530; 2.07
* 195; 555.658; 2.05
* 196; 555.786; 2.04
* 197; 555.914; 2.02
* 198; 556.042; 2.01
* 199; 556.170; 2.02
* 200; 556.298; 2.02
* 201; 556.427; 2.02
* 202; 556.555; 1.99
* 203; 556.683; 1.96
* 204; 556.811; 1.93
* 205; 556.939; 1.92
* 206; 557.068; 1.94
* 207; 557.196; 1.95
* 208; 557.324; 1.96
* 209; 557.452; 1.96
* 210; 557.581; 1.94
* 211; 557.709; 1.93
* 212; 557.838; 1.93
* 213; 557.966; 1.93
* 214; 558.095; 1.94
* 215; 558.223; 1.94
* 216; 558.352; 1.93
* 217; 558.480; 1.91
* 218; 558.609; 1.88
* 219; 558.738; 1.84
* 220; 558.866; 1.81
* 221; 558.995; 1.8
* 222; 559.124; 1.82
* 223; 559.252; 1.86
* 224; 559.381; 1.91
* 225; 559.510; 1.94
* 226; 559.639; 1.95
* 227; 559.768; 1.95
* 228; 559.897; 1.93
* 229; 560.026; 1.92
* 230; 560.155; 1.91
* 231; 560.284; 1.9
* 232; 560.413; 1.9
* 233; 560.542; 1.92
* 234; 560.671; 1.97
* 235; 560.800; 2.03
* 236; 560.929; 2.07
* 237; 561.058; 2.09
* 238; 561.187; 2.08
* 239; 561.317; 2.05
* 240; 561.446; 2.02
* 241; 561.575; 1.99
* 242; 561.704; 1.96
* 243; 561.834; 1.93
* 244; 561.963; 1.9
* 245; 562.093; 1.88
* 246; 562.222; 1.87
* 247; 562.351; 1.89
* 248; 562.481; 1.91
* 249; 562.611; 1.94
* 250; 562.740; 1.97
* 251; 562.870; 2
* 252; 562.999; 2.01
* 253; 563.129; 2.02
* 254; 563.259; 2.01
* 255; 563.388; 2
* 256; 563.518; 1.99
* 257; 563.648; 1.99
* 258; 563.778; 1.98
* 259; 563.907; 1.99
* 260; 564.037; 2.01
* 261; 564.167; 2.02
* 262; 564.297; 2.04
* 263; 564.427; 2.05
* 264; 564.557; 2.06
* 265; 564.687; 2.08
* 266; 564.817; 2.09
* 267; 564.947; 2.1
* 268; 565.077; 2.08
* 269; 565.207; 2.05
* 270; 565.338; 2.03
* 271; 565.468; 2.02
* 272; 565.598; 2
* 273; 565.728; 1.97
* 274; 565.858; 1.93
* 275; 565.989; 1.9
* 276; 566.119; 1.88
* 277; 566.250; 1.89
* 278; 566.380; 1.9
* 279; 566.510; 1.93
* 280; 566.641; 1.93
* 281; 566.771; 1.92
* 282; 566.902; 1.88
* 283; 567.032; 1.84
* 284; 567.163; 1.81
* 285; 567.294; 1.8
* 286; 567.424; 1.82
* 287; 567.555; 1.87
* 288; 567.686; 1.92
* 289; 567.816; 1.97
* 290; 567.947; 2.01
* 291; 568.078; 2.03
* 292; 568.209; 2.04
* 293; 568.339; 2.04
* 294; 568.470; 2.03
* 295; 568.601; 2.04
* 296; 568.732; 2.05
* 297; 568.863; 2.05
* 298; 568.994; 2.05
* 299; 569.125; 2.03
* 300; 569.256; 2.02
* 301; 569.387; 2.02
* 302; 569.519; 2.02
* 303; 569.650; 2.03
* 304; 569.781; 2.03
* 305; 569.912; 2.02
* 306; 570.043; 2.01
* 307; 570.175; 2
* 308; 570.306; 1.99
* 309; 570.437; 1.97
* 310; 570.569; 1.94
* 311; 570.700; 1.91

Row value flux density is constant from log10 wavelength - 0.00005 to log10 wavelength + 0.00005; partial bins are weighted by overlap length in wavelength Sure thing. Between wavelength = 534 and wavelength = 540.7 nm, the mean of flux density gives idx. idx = 2.04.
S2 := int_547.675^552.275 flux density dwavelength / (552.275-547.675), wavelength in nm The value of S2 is 1.97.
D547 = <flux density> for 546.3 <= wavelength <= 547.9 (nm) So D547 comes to 1.96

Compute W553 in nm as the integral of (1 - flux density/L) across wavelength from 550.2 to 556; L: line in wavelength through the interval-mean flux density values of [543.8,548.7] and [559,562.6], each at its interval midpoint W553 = -0.21 nm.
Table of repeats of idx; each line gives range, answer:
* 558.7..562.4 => 1.94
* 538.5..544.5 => 1.93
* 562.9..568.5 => 1.98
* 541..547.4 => 1.95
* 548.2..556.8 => 2.01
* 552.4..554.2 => 2.01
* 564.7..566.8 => 1.98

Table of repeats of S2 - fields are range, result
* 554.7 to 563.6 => 1.97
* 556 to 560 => 1.93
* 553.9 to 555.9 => 2.11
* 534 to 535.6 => 1.99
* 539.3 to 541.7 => 1.93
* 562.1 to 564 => 1.97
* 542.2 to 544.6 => 1.88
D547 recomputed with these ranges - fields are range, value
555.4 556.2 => 2.04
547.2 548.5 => 1.96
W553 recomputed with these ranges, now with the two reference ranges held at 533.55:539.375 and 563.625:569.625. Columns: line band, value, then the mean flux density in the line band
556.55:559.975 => 0.14 nm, 1.92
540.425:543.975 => 0.21 nm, 1.91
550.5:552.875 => 0.03 nm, 1.98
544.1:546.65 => 0.03 nm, 2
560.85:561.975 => -0.01 nm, 2.02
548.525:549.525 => 0.00 nm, 2.01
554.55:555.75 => -0.09 nm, 2.16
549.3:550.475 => 0.05 nm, 1.93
